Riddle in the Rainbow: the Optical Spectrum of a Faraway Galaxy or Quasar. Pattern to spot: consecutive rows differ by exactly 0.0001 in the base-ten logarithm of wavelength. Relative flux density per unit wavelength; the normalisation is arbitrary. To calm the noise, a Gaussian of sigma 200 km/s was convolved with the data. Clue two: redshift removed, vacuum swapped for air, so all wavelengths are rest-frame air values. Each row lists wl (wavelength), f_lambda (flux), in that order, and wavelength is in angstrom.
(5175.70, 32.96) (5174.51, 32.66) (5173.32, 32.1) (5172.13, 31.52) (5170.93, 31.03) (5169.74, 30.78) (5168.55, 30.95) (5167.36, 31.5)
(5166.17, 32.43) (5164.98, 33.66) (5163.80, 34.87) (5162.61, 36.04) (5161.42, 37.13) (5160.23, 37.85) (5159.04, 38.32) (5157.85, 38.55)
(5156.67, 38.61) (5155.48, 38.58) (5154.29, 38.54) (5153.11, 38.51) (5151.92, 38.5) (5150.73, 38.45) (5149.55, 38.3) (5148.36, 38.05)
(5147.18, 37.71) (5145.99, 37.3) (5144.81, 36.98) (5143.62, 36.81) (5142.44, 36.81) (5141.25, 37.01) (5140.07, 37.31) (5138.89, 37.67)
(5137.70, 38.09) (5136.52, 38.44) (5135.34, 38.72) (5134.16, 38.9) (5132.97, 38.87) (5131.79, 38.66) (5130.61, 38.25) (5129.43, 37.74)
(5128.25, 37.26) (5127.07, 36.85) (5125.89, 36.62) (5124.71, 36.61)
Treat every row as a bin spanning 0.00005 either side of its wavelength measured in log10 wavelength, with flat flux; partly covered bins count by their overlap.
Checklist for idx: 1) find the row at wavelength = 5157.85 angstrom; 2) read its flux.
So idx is 38.55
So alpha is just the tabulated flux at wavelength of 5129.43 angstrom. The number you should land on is 37.74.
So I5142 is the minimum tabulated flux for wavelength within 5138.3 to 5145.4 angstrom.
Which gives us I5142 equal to 36.81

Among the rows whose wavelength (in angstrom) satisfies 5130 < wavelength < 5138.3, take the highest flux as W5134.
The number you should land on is 38.9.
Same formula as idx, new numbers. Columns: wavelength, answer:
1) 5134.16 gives 38.9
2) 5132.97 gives 38.87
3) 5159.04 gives 38.32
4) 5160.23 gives 37.85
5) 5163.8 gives 34.87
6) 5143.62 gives 36.81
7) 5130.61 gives 38.25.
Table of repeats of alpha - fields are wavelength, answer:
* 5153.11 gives 38.51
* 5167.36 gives 31.5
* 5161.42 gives 37.13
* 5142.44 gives 36.81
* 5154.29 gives 38.54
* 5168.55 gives 30.95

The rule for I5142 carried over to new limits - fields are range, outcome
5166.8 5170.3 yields 30.78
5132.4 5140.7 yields 37.31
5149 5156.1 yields 38.3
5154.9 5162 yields 37.13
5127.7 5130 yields 37.26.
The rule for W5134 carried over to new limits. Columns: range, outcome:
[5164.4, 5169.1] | 33.66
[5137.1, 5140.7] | 38.09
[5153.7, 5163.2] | 38.61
